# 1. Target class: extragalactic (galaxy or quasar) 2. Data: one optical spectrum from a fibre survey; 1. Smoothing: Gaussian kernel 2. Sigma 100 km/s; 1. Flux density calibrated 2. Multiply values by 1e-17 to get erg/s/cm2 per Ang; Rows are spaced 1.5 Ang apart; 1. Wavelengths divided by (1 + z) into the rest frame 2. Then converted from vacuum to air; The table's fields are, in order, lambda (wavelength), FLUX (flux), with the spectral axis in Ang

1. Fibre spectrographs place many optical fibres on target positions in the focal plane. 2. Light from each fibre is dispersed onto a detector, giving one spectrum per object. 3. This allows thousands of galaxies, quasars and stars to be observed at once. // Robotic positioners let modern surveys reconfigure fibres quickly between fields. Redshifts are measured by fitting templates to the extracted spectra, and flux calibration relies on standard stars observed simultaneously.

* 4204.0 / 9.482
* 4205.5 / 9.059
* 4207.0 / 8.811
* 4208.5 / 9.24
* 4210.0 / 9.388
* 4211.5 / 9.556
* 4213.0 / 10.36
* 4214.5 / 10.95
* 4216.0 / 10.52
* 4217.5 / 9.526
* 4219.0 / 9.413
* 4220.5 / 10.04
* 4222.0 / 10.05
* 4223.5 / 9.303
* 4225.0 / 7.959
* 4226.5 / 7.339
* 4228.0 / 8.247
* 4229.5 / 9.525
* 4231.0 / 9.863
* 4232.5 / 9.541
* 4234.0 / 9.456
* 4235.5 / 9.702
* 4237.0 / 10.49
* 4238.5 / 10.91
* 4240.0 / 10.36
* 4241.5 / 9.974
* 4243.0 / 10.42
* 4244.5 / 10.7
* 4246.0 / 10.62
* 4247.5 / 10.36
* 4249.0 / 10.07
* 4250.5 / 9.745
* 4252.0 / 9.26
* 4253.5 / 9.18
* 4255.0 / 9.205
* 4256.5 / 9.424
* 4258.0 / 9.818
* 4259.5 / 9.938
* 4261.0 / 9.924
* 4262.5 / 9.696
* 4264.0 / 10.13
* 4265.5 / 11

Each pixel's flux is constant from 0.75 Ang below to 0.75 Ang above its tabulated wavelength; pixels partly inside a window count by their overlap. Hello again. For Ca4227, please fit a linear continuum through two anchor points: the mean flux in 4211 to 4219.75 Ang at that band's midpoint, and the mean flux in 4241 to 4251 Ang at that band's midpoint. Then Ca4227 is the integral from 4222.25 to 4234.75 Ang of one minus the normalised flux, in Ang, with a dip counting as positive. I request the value 1.49 Ang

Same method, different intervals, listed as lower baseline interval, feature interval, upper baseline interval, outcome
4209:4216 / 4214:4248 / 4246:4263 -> 0.49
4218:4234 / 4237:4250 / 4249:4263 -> -1.39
